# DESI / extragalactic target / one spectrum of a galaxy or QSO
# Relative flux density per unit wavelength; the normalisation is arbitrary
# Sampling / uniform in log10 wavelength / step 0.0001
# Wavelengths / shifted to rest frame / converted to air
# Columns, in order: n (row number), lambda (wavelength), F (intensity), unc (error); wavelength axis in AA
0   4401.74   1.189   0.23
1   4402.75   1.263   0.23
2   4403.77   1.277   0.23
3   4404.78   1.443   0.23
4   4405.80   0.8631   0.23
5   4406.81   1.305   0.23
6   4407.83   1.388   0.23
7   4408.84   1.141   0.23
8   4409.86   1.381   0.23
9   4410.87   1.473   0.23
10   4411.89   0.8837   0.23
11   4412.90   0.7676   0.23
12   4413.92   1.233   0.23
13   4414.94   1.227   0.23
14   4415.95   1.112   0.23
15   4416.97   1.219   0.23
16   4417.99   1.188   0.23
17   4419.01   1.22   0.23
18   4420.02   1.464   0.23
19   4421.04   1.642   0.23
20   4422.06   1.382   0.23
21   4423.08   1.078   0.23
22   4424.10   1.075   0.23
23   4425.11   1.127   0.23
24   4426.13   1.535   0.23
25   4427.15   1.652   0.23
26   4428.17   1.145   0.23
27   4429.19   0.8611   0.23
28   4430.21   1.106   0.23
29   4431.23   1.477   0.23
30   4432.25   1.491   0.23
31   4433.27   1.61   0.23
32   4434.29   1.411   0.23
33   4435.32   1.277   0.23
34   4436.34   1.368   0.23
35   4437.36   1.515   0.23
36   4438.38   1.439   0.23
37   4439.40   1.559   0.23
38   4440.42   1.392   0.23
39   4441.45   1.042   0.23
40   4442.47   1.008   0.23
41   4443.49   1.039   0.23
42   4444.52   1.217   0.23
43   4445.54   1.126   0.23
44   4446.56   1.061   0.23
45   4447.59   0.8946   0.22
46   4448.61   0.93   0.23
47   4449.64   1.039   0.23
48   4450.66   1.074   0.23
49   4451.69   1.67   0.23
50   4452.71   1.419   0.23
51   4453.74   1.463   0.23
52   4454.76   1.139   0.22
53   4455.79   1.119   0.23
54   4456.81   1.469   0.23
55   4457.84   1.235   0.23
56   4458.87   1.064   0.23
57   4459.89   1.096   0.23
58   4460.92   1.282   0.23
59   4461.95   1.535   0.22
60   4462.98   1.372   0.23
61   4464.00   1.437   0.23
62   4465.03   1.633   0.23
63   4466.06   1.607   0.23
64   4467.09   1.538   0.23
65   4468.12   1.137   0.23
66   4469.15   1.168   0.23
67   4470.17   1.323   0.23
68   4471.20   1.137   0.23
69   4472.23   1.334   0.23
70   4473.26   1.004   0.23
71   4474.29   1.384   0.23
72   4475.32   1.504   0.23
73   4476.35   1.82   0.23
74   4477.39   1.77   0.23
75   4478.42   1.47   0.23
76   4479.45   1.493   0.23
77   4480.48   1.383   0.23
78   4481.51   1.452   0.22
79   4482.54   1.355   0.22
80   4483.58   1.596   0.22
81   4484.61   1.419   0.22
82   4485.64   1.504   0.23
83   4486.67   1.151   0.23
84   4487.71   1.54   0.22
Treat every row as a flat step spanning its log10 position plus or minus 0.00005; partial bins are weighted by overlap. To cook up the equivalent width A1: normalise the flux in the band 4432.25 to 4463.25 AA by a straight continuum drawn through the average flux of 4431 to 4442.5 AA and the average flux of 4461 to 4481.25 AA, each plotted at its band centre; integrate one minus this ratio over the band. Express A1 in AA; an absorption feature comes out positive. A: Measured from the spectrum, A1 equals 3.06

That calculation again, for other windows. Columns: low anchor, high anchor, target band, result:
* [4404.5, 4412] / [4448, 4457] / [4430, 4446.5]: -0.9 AA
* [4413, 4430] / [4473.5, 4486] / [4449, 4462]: 1.2 AA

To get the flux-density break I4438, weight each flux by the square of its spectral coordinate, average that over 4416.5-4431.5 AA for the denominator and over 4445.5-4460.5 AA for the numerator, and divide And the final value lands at 0.94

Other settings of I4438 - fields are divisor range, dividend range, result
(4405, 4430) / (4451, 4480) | 1.15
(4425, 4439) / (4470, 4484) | 1.07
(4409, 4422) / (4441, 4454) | 0.94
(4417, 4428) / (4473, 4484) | 1.15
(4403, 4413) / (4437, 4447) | 1.04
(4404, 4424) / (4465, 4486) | 1.19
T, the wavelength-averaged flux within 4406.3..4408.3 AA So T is 1.34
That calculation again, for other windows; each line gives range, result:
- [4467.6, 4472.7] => 1.22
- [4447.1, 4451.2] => 0.988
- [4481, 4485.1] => 1.45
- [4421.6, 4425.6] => 1.16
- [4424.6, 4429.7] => 1.27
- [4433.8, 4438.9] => 1.4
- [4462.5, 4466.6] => 1.51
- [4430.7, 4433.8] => 1.52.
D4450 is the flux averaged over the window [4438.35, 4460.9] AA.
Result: 1.2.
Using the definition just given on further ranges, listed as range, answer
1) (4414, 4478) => 1.3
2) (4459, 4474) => 1.32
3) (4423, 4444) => 1.3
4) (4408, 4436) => 1.27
